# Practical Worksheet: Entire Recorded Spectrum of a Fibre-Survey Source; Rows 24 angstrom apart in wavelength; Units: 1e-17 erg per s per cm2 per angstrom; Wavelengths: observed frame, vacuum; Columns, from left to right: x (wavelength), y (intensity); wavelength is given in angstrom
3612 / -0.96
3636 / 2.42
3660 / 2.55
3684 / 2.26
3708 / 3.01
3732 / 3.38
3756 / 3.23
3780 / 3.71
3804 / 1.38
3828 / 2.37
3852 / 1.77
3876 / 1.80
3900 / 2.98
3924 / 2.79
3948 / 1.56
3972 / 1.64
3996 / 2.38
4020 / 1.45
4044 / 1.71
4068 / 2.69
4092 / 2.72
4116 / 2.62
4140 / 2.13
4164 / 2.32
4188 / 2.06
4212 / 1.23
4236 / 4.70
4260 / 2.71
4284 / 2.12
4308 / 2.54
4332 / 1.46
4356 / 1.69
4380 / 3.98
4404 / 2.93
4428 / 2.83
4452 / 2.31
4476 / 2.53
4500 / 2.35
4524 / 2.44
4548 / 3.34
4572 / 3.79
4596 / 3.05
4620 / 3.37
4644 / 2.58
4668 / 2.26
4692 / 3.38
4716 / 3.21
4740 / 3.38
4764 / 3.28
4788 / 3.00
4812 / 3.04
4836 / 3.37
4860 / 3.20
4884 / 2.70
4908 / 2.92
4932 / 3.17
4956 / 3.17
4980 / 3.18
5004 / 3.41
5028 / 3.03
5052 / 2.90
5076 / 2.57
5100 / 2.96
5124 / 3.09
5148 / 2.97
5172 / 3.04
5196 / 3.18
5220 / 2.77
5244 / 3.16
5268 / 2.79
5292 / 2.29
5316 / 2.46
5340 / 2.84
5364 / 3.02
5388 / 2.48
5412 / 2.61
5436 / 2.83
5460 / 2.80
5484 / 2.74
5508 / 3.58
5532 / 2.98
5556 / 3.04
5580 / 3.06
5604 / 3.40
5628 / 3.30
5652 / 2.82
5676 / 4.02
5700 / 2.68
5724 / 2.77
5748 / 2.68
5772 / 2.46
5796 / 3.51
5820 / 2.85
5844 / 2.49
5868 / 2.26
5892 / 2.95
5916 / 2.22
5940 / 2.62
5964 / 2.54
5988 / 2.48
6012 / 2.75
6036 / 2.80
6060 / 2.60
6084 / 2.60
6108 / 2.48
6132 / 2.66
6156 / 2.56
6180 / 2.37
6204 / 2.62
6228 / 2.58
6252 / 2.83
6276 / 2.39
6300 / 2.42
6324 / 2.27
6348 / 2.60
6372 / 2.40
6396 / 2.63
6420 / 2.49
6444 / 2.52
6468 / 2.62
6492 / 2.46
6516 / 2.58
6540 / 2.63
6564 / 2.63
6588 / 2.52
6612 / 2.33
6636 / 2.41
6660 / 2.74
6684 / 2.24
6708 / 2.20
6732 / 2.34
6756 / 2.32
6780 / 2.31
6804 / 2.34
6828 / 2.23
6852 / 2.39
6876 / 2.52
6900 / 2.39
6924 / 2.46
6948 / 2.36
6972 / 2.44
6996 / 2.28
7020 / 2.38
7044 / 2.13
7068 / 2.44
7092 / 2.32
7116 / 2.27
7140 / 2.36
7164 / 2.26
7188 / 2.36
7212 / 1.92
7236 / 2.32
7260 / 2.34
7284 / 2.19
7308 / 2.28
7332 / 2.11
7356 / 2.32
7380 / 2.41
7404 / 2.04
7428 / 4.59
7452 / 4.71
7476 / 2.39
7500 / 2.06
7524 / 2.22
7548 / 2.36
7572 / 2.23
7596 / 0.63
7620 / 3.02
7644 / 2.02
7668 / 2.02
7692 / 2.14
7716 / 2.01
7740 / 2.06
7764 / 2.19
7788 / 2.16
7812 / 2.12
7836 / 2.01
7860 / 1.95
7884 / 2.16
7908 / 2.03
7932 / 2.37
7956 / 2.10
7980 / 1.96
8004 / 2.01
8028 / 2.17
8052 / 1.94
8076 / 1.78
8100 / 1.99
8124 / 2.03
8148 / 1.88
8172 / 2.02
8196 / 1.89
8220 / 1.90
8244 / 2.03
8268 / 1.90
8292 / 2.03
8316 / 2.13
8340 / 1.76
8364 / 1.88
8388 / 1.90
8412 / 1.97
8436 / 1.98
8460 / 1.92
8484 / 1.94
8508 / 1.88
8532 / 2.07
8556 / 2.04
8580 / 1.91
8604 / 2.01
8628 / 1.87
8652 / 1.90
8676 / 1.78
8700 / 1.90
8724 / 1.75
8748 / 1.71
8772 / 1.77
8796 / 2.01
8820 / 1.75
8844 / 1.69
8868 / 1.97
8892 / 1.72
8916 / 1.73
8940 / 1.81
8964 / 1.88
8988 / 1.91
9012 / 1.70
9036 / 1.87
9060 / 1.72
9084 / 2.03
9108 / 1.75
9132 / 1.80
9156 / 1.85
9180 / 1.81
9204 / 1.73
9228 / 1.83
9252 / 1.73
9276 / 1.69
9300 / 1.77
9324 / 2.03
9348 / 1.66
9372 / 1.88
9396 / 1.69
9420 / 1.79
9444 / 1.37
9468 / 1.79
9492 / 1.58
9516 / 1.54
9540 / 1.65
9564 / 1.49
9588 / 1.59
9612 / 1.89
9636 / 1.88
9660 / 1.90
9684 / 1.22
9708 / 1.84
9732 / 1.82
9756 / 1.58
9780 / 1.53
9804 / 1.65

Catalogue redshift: 0.133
